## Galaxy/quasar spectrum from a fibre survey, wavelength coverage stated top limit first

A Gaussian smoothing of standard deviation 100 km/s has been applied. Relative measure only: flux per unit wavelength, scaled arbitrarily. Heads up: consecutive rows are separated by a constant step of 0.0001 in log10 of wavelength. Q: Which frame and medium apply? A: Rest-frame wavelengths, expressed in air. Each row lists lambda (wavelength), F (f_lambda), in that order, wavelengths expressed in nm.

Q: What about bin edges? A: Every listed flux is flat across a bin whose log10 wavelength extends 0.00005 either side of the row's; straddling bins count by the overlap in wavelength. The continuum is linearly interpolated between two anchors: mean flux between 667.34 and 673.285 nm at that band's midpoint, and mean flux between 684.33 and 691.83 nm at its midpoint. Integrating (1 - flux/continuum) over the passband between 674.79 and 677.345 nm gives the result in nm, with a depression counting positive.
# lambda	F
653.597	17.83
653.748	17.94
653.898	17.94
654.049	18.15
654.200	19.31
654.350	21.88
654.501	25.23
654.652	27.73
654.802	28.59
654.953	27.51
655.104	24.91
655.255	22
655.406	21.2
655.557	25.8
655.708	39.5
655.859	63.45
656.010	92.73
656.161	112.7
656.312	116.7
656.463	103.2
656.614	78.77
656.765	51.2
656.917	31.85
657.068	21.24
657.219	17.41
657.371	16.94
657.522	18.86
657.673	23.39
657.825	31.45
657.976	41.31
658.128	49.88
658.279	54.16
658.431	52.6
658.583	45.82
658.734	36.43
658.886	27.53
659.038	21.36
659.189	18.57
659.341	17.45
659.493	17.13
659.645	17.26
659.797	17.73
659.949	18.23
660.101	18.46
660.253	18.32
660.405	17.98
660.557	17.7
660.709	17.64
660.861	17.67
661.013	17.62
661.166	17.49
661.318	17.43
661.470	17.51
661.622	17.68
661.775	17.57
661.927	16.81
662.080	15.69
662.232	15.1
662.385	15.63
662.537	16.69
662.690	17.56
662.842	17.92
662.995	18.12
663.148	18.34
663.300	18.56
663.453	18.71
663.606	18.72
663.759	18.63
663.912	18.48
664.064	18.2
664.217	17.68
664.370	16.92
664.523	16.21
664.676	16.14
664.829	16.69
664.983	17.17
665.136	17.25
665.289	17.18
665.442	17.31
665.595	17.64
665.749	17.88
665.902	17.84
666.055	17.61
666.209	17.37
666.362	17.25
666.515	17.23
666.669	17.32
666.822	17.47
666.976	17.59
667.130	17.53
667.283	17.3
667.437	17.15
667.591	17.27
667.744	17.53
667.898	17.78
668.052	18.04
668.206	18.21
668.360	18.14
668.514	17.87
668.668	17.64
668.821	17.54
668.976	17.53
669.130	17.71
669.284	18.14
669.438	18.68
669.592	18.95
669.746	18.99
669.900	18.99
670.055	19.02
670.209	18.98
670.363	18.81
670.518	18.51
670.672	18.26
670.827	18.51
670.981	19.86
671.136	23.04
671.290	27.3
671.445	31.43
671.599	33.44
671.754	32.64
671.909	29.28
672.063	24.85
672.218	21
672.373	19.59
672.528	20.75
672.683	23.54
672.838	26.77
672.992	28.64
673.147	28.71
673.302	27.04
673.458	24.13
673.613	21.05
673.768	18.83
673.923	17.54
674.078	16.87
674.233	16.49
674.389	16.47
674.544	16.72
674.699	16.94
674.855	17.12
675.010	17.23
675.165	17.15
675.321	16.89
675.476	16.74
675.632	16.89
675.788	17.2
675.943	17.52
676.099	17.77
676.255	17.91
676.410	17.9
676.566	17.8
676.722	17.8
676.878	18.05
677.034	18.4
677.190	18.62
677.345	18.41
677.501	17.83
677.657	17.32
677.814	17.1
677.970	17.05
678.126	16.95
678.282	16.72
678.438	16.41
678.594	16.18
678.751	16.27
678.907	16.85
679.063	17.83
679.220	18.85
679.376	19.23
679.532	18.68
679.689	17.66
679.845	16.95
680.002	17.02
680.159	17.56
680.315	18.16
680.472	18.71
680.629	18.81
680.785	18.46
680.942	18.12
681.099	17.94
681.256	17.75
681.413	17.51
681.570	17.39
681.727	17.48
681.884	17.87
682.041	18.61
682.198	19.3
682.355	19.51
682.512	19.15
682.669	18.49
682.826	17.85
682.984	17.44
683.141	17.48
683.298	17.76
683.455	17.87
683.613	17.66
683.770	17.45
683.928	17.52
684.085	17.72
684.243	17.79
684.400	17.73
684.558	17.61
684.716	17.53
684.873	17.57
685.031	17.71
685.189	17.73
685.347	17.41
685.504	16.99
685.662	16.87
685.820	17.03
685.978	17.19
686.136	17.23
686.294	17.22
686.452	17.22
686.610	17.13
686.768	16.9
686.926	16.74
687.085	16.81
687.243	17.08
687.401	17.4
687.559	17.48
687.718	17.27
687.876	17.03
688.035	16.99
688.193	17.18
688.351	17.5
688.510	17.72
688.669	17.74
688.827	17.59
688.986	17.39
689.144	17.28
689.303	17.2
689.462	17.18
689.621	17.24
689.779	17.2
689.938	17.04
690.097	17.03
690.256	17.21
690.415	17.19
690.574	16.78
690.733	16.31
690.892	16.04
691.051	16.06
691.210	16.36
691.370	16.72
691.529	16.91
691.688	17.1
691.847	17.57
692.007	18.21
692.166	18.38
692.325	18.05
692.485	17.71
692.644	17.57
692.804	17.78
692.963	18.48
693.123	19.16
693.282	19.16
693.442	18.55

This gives 0.31 nm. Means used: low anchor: 21.3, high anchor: 17.1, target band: 17.6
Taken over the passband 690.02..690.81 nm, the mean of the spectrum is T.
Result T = 16.9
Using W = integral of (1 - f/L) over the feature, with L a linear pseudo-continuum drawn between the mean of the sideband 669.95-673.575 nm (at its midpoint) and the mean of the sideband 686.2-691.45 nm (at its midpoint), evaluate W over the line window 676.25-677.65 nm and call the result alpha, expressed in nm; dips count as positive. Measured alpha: 0.25 nm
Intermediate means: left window 24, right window 17.1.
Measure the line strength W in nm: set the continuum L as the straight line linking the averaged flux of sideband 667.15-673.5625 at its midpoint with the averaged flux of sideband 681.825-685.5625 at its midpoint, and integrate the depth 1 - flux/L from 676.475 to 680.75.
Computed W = 0.343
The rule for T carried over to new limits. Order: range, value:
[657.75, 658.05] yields 36.4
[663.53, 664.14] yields 18.5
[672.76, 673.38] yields 27.8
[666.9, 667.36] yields 17.5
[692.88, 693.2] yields 18.8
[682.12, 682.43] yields 19.4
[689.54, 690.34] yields 17.1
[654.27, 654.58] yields 23.5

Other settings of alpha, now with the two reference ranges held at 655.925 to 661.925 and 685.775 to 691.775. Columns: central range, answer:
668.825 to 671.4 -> 0.78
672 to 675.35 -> 0.69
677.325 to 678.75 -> 0.39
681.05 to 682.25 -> 0.19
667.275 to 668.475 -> 0.48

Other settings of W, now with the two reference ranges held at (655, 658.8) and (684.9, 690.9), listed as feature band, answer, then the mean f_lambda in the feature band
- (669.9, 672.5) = 0.80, 23.2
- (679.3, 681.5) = 0.58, 18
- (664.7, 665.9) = 0.67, 17.3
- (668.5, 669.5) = 0.50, 17.9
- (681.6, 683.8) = 0.41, 18.1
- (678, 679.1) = 0.40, 16.7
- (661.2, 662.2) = 0.60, 17.1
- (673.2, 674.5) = 0.47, 19.9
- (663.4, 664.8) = 0.79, 17.7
